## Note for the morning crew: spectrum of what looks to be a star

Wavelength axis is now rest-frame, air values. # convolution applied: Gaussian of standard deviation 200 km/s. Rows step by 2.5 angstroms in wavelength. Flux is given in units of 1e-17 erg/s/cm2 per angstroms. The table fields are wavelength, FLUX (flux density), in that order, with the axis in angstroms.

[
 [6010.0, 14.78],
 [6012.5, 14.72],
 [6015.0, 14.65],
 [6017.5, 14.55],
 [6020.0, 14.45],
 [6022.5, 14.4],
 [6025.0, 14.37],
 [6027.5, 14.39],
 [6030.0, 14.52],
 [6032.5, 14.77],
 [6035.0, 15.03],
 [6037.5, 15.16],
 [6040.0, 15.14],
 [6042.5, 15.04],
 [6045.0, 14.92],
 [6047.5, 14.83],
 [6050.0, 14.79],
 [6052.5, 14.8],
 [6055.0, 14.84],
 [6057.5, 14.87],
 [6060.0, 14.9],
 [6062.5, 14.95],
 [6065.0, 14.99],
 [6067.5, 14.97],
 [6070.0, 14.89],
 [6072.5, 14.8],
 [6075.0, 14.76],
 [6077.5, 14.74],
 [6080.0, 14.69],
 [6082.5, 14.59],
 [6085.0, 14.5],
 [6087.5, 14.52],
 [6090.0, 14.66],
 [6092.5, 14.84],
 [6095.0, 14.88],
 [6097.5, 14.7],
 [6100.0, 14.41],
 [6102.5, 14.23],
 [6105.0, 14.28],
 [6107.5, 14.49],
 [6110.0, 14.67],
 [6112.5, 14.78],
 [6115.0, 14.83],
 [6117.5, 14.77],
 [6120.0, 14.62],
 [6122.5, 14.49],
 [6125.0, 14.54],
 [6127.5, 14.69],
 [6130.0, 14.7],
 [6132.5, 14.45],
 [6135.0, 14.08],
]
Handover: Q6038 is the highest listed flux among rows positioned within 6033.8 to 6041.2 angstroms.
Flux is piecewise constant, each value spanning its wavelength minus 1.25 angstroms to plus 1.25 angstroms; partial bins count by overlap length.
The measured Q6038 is 15.16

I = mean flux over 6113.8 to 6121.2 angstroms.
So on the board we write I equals 14.7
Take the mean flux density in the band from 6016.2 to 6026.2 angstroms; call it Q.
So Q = 14.4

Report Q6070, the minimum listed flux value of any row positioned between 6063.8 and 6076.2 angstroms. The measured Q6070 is 14.76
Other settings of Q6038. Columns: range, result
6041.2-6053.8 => 15.04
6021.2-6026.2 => 14.4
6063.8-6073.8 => 14.99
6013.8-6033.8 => 14.77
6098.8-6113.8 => 14.78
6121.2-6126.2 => 14.54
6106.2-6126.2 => 14.83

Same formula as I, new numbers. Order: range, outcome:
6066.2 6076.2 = 14.9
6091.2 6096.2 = 14.9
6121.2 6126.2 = 14.5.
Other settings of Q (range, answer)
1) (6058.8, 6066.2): 14.9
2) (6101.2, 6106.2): 14.3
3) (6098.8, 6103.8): 14.3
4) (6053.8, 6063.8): 14.9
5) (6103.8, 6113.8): 14.6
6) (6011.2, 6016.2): 14.7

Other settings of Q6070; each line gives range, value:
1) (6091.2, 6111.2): 14.23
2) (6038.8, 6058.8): 14.79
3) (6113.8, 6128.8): 14.49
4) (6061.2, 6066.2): 14.95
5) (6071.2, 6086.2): 14.5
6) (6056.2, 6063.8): 14.87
